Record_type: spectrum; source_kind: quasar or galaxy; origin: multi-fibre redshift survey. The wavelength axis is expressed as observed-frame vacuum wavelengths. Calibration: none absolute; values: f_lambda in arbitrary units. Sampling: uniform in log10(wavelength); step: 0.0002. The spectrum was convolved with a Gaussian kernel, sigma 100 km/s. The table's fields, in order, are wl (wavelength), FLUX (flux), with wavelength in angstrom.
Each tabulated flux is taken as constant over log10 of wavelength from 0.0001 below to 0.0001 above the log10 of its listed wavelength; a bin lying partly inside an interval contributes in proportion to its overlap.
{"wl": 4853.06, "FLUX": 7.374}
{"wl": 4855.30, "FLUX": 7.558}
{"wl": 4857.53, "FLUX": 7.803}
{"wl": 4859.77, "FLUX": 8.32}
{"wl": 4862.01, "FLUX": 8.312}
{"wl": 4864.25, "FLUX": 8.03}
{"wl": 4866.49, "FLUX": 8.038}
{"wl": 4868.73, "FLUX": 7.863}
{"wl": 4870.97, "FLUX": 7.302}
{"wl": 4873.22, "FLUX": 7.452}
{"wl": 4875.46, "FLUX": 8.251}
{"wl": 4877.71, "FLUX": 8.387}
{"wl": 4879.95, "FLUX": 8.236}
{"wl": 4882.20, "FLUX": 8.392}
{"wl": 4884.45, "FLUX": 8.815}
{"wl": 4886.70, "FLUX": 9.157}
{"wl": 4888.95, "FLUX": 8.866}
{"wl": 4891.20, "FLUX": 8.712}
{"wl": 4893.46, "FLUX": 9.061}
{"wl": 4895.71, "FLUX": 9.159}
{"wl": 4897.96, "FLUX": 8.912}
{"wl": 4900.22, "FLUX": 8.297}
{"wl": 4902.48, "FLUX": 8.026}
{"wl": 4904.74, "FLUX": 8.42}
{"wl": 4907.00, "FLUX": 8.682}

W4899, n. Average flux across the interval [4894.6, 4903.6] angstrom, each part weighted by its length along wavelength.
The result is 8.6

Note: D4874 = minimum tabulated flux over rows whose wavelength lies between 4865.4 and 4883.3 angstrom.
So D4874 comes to 7.302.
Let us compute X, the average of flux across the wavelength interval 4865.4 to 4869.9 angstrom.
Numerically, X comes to 7.95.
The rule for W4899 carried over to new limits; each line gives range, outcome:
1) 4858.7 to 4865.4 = 8.22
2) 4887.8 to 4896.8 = 8.95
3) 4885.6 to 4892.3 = 8.92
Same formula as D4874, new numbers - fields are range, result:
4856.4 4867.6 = 7.803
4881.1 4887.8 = 8.392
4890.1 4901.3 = 8.297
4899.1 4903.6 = 8.026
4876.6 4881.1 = 8.236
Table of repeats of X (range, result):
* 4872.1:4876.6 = 7.85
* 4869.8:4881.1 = 7.93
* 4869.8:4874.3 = 7.38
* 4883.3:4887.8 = 8.98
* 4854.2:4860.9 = 7.9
